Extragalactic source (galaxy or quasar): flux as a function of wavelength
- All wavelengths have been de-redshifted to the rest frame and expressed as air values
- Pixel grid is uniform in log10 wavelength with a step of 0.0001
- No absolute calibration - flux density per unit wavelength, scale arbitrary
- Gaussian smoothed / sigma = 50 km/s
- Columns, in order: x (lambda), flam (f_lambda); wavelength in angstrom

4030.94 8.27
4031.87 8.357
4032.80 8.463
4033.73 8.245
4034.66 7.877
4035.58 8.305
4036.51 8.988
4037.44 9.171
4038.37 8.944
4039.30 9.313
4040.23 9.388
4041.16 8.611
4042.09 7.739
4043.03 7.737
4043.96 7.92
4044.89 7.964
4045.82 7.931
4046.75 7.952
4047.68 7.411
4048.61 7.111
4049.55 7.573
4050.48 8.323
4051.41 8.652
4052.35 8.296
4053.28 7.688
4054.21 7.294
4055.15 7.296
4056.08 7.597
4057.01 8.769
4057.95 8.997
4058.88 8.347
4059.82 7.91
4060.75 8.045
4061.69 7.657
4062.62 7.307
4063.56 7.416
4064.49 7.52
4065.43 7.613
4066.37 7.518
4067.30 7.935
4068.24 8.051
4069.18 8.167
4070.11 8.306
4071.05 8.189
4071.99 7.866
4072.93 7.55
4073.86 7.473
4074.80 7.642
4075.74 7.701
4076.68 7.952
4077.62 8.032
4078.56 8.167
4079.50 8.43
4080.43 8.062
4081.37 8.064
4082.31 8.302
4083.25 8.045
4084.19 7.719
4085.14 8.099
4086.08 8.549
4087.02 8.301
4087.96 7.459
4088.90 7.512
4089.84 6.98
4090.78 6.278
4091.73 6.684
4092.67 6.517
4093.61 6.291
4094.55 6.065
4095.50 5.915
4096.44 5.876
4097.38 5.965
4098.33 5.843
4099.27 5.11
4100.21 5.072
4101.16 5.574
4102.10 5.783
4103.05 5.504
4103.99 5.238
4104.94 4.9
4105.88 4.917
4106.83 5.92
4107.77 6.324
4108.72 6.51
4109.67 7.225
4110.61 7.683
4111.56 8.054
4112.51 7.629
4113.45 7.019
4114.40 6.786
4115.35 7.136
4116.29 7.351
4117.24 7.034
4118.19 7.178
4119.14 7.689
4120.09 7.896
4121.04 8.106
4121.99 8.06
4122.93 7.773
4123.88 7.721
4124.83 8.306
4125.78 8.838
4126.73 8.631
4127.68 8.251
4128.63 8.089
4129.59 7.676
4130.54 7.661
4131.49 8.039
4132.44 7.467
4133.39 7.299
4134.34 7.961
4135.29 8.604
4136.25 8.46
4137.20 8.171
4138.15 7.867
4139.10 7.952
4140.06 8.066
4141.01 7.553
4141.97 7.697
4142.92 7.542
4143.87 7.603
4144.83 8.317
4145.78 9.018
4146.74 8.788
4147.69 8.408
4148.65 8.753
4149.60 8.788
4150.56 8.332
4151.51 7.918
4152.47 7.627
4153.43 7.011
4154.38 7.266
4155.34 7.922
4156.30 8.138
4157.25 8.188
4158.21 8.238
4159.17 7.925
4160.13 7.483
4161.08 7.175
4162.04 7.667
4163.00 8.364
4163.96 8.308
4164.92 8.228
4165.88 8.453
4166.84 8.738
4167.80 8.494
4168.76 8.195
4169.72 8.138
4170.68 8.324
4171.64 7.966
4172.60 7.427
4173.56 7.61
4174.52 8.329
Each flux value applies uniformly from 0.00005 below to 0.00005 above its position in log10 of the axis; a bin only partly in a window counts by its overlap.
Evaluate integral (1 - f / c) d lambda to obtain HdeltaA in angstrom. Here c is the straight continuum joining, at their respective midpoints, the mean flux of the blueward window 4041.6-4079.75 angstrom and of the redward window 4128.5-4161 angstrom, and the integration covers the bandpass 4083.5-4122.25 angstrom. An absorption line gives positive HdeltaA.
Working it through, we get 5.9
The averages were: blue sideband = 7.87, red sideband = 7.98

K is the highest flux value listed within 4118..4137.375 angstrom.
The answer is 8.838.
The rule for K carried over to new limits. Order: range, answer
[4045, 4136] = 8.997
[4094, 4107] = 6.065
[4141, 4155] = 9.018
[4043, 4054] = 8.652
